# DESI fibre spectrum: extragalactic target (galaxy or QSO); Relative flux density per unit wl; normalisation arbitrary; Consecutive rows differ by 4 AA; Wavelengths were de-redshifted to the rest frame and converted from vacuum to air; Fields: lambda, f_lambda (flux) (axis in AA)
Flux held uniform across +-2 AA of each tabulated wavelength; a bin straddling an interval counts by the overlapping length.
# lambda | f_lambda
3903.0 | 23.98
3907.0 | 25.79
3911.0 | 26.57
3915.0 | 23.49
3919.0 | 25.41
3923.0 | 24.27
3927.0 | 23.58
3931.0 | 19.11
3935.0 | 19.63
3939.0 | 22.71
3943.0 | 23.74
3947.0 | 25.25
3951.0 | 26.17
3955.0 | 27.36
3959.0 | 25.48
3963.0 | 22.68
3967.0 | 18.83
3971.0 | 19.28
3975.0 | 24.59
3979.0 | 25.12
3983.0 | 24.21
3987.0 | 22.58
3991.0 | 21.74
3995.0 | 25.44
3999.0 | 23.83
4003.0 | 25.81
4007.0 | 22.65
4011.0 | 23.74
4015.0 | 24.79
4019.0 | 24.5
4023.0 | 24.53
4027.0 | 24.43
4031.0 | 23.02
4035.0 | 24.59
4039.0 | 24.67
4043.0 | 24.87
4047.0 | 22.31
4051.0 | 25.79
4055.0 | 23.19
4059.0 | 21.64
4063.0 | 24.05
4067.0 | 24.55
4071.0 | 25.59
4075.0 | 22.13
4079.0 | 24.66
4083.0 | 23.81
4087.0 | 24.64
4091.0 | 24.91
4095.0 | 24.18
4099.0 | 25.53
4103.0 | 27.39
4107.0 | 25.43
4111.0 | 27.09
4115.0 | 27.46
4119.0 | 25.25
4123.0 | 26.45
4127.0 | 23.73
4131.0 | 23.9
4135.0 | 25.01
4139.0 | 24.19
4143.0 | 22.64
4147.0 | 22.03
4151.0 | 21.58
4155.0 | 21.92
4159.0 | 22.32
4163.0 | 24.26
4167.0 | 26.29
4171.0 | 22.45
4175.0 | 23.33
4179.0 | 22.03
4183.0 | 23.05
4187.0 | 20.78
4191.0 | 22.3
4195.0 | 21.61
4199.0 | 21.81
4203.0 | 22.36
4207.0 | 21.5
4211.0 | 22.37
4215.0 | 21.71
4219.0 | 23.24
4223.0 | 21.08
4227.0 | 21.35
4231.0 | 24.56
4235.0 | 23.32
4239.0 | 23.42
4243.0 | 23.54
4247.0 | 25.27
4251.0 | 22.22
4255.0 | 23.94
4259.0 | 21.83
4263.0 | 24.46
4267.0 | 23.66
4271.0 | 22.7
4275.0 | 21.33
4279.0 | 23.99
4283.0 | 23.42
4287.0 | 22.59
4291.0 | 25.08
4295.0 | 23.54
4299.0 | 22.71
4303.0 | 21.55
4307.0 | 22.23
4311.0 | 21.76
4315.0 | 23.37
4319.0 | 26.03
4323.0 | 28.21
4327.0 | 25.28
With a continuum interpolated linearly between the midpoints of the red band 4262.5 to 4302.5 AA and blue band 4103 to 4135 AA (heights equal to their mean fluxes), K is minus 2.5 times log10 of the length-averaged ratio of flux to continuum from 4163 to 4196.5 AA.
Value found 0.089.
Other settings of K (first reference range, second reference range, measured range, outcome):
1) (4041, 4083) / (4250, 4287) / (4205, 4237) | 0.041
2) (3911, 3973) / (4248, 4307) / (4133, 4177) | -0.006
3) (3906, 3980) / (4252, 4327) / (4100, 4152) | -0.059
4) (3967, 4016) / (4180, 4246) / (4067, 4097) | -0.059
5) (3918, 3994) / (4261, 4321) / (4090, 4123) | -0.121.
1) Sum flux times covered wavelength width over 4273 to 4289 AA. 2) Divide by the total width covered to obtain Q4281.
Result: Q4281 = 22.8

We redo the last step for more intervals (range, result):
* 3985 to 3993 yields 22.2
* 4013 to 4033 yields 24.3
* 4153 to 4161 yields 22.1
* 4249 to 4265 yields 23.1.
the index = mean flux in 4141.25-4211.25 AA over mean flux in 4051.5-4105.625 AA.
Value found 0.92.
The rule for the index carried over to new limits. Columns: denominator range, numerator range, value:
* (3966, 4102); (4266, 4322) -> 0.97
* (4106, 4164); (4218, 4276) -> 0.95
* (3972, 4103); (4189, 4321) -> 0.95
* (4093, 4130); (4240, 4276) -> 0.90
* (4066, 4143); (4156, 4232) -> 0.90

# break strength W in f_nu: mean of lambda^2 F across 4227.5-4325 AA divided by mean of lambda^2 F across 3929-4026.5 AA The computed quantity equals 1.16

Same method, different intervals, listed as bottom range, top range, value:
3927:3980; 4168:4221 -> 1.09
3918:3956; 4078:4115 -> 1.17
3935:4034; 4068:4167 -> 1.10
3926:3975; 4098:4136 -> 1.22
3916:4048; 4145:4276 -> 1.07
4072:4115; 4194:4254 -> 0.96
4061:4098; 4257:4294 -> 1.05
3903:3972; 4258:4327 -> 1.19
